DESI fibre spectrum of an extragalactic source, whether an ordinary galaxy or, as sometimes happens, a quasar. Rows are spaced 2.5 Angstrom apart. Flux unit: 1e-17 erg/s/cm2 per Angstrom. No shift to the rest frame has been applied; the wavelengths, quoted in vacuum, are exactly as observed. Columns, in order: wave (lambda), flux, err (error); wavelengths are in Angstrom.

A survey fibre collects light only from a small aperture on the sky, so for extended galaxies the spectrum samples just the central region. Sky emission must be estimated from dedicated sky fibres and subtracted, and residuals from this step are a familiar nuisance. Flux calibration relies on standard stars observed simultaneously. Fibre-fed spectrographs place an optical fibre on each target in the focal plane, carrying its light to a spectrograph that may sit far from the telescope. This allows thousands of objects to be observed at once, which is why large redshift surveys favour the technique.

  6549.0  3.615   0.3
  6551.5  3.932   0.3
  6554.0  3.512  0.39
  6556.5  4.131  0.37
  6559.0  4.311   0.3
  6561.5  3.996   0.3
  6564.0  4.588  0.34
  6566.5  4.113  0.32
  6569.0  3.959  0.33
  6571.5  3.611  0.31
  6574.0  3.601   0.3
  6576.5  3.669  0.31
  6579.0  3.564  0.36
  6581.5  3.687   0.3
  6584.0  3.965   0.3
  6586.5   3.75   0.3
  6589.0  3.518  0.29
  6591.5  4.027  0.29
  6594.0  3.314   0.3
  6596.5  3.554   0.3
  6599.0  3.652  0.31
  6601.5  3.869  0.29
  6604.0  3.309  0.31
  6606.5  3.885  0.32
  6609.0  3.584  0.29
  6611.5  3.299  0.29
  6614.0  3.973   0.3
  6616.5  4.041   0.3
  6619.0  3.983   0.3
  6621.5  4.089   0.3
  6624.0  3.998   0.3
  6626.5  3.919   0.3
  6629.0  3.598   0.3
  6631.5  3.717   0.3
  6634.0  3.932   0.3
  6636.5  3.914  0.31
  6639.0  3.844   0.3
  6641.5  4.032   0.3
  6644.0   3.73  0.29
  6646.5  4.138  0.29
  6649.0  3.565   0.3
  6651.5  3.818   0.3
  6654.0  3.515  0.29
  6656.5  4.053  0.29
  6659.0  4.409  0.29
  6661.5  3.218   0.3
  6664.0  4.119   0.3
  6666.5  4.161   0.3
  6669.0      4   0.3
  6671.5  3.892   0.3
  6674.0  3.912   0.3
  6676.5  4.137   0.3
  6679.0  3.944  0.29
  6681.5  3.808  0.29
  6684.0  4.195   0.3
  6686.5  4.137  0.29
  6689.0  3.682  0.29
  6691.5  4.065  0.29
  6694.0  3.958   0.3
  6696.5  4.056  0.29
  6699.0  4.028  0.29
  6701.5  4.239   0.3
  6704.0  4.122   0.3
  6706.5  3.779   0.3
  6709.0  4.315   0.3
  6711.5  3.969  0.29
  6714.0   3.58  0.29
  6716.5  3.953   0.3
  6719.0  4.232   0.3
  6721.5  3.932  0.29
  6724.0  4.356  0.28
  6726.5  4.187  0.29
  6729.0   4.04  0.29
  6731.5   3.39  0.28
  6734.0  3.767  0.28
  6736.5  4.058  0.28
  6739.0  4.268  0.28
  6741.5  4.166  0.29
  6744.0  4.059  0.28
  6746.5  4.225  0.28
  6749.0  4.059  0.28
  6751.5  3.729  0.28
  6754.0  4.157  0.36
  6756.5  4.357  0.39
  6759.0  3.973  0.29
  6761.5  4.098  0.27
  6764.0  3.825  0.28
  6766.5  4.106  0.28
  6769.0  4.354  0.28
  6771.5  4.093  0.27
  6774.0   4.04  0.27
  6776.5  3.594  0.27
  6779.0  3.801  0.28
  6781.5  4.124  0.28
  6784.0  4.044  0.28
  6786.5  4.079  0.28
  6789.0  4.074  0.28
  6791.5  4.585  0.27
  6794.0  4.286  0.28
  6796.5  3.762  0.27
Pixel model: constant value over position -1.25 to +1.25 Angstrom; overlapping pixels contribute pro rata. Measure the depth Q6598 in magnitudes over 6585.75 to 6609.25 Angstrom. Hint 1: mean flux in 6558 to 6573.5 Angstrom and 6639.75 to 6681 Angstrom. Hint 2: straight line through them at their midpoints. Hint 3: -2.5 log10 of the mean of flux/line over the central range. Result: 0.10 mag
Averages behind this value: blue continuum 4.07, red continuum 3.91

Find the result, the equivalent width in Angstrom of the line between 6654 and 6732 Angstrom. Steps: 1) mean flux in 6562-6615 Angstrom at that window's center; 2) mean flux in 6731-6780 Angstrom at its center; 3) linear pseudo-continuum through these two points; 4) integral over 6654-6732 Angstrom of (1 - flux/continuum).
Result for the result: -1.6 Angstrom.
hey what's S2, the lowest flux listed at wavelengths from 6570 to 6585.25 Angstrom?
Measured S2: 3.564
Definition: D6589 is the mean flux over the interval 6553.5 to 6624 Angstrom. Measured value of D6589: 3.81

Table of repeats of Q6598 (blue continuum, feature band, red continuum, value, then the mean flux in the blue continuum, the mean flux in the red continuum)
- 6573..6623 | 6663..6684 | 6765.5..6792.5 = -0.04 mag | 3.72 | 4.08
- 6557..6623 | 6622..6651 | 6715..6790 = 0.00 mag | 3.81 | 4.04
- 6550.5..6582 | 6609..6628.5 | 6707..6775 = 0.02 mag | 3.9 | 4.04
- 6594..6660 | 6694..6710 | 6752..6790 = -0.04 mag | 3.81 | 4.04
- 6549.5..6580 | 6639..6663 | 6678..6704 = 0.04 mag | 3.91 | 4.02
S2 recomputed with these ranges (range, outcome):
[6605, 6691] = 3.218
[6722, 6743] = 3.39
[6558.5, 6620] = 3.299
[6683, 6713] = 3.682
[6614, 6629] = 3.598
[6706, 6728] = 3.58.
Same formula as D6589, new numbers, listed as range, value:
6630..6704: 3.94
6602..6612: 3.56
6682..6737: 4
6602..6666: 3.83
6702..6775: 4.04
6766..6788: 4.02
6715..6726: 4.11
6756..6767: 4.05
